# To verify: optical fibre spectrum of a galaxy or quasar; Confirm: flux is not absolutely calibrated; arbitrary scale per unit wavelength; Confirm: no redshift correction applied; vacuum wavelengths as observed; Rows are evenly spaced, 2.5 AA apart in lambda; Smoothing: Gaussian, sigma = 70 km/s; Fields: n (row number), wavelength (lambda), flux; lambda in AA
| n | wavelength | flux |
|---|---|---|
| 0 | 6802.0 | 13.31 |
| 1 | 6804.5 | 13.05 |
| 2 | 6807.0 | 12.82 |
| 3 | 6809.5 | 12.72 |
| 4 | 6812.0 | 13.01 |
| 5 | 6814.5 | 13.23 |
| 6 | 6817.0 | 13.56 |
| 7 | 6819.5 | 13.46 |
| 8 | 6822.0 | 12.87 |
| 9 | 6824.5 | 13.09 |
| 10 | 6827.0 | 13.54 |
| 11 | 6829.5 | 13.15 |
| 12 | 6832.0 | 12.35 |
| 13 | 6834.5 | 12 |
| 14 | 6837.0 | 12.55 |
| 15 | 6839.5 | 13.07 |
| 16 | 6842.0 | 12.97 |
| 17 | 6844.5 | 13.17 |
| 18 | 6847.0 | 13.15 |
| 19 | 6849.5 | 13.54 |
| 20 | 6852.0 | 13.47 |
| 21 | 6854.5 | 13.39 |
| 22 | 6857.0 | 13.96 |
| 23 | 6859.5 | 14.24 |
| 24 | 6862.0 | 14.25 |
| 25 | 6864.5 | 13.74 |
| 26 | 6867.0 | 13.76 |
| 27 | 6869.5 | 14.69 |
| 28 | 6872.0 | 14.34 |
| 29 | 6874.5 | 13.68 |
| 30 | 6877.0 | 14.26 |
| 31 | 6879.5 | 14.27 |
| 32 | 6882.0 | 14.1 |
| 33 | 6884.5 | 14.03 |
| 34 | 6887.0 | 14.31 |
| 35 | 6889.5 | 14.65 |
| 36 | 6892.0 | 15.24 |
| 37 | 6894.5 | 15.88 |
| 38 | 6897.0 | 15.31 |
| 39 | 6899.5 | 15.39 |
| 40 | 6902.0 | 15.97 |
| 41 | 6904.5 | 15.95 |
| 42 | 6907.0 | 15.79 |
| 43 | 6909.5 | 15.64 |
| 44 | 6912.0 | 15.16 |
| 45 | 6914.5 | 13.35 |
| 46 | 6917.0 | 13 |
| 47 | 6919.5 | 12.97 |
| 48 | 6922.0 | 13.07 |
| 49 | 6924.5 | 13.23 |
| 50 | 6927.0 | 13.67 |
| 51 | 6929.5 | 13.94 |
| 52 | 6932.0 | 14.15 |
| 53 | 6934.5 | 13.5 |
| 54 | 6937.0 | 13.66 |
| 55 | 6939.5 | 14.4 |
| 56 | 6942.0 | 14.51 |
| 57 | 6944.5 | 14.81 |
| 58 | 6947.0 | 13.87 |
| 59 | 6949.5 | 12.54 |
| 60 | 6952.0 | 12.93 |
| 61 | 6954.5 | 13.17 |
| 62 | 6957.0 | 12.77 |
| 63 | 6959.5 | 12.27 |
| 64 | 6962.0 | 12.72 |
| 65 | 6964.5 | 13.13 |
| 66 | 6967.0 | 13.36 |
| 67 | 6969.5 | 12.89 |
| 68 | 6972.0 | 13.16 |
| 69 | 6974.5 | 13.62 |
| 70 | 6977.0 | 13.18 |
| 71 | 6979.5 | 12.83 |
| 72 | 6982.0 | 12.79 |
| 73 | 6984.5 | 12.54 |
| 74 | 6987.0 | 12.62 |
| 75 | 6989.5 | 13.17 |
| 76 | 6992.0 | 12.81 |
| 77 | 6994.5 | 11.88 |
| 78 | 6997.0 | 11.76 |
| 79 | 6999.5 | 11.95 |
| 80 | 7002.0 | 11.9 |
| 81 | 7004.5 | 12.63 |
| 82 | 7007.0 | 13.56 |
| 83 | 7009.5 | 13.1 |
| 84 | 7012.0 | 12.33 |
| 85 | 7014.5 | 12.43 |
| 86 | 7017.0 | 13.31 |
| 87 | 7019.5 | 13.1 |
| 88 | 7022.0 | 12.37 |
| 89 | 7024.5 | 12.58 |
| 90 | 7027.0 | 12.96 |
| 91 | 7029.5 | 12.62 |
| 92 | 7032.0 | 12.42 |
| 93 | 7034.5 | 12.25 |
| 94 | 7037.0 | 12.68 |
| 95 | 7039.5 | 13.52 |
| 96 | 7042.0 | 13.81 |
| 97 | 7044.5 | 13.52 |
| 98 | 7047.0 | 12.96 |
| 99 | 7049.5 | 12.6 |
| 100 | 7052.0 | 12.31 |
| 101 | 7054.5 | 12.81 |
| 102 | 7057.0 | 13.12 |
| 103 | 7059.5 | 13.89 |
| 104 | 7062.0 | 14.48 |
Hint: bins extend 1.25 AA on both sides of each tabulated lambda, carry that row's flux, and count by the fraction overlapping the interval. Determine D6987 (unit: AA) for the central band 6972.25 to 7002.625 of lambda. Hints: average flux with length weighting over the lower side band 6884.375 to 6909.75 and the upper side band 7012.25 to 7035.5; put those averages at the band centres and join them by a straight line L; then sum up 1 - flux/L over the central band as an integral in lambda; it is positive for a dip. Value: 1.8 AA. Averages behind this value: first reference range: 15.3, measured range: 12.6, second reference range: 12.7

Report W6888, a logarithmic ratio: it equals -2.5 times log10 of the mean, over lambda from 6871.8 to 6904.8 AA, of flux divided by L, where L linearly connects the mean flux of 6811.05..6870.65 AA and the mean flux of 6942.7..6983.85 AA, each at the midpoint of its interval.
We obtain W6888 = -0.119 mag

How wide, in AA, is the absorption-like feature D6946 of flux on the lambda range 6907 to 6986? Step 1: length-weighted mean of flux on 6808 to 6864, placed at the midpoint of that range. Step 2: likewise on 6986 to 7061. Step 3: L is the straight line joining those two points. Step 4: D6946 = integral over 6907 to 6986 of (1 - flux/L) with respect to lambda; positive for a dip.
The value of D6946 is -3.2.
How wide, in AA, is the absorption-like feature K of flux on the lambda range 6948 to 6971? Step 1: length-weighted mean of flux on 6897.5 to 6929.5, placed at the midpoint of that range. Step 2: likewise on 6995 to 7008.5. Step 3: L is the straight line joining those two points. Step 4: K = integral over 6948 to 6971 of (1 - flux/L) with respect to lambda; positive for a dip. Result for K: 0.8 AA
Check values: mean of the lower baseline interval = 14.4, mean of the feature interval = 12.9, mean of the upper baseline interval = 12.3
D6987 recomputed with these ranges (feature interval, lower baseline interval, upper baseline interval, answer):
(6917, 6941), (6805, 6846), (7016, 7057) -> -1.3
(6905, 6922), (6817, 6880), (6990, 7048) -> -1.4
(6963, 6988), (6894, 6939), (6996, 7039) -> 0.6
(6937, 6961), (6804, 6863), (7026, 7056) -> -0.9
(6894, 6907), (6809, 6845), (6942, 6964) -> -2.6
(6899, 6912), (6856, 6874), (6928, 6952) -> -1.6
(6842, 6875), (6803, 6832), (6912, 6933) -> -1.3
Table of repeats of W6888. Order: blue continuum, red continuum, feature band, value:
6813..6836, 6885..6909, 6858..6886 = 0.03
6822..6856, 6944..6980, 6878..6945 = -0.11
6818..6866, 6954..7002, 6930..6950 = -0.09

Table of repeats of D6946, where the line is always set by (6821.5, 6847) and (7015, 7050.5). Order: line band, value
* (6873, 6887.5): -1.4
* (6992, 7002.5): 0.7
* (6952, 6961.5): 0.1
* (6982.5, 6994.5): 0.2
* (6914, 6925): -0.2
